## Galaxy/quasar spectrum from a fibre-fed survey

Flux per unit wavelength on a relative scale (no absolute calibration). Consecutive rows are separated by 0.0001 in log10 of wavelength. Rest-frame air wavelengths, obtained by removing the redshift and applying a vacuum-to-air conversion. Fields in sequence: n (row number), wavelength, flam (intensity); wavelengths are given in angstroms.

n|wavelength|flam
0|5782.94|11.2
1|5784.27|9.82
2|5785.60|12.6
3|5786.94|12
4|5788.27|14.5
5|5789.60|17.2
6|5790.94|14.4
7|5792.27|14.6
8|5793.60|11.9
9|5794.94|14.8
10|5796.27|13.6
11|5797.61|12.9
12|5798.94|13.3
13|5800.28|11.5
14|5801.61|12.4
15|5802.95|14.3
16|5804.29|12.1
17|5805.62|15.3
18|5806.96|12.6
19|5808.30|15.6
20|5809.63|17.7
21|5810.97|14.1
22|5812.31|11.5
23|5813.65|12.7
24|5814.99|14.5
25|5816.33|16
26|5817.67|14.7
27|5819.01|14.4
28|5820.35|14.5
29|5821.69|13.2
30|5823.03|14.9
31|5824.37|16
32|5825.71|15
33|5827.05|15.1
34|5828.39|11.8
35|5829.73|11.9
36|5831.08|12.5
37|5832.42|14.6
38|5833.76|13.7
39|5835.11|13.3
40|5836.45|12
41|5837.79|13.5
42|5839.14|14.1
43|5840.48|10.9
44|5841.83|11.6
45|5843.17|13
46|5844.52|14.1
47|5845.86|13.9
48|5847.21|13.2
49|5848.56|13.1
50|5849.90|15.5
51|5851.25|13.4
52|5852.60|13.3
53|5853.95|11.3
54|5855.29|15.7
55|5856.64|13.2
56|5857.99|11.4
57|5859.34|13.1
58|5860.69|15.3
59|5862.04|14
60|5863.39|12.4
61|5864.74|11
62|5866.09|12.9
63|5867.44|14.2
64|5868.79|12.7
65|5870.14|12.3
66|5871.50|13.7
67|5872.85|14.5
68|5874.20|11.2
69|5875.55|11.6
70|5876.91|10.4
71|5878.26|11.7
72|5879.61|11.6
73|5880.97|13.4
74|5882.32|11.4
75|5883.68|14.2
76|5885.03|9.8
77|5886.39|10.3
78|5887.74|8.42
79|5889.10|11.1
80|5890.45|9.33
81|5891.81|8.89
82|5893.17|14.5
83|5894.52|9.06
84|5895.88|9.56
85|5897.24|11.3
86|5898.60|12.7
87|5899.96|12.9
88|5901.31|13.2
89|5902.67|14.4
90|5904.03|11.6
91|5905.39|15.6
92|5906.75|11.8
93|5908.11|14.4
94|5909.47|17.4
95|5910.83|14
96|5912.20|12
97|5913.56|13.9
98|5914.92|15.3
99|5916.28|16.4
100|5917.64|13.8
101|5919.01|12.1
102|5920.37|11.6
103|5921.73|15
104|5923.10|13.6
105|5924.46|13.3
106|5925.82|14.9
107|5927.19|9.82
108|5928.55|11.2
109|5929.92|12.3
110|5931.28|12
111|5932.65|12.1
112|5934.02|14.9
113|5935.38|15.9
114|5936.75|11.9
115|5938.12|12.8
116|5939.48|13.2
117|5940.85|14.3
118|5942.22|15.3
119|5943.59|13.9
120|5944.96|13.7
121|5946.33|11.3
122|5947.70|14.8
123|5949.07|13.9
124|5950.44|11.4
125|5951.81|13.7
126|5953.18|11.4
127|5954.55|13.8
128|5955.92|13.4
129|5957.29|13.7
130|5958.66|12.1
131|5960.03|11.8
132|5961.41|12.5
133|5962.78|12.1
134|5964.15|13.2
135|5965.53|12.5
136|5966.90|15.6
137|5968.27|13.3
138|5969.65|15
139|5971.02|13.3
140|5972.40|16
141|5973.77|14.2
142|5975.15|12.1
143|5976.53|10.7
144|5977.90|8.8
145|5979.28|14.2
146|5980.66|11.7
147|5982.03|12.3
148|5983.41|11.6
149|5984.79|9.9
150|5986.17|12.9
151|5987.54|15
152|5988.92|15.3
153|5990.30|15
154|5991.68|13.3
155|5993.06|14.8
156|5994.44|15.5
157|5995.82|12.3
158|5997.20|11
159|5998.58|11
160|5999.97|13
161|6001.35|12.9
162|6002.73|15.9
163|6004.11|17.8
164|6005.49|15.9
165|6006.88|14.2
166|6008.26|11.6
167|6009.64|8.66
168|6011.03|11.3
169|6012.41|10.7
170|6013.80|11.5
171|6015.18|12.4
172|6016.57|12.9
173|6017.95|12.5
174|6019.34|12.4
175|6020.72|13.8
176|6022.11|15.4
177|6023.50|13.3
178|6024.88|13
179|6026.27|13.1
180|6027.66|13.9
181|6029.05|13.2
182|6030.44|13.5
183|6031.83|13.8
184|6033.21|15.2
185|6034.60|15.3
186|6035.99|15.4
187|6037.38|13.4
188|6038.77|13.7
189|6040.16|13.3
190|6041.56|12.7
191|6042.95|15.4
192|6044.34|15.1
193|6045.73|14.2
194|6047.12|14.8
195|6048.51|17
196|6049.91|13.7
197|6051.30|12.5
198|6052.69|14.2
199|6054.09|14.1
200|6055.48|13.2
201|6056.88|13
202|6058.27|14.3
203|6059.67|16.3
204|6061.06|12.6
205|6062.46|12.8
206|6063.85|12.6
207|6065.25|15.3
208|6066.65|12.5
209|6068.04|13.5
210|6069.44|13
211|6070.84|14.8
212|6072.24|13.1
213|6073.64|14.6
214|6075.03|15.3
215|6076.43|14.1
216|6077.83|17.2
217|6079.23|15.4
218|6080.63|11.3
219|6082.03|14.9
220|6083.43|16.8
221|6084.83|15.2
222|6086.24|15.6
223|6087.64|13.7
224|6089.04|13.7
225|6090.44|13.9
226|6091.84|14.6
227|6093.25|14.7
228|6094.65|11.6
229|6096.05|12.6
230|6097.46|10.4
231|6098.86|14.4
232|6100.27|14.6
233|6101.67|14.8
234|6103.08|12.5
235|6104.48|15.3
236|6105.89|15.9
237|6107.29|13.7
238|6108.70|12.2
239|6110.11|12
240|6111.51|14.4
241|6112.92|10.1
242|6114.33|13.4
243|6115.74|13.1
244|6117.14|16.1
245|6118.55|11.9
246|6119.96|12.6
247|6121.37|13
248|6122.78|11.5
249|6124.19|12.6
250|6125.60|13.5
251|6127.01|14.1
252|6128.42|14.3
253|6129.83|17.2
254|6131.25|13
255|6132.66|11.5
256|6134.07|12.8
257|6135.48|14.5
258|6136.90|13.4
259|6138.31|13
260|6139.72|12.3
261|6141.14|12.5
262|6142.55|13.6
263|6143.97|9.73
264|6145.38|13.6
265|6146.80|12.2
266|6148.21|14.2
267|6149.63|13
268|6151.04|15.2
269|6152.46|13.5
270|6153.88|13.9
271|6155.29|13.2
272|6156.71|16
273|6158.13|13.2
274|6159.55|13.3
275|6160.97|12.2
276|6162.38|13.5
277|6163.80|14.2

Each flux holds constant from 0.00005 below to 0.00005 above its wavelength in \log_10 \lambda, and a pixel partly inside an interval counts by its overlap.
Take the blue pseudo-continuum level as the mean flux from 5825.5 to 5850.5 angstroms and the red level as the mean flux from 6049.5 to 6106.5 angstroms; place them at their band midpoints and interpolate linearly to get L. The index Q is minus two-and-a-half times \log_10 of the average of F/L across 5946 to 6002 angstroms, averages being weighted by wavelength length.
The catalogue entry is 0.06 mag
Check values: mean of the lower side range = 13.3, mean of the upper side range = 14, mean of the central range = 13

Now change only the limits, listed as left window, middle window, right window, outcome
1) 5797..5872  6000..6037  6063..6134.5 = 0.019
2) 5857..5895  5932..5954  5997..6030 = -0.079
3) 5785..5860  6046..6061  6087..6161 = -0.063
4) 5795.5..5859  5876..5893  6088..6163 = 0.227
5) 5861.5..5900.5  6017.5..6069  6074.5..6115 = -0.039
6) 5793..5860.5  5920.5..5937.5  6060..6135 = 0.050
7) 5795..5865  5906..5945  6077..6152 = 0.002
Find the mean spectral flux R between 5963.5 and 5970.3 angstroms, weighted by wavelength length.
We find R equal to 13.9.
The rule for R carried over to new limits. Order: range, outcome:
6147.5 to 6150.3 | 13.6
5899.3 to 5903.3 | 13.5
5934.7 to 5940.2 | 13.5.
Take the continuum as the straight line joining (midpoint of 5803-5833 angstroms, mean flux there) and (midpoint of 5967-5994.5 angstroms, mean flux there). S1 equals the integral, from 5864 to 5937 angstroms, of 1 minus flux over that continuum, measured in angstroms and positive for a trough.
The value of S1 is 5.8 angstroms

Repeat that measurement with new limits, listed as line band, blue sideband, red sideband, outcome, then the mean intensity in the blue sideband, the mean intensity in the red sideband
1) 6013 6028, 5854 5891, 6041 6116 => 0.44 angstroms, 12.2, 13.9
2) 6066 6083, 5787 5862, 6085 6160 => -0.89 angstroms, 13.7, 13.4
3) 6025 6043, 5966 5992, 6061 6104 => -0.42 angstroms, 13.2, 14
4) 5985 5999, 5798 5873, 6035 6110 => 0.35 angstroms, 13.5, 14.1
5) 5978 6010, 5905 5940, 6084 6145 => 0.46 angstroms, 13.5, 13.4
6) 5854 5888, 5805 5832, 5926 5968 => 3.19 angstroms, 14.2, 13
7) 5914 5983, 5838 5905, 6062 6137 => -1.69 angstroms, 12.4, 13.7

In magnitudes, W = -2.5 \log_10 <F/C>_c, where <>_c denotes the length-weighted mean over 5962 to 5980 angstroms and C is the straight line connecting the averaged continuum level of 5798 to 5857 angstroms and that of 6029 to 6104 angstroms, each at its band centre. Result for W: 0.06 mag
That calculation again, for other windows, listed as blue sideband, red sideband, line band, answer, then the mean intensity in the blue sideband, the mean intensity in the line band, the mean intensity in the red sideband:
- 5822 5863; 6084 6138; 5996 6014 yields 0.063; 13.5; 12.7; 13.5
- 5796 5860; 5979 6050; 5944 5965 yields 0.054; 13.6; 12.9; 13.5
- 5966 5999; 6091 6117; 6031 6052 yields -0.086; 13.1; 14.4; 13.4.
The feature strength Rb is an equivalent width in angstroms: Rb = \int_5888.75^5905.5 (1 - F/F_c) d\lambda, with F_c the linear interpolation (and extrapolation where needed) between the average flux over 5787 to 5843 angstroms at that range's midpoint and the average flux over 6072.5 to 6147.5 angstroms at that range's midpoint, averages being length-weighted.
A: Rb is 2.40 angstroms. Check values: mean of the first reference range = 13.8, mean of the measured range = 11.7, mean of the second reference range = 13.6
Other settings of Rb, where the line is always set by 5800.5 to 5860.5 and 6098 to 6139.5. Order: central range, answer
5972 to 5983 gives 1.0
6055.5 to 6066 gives -0.2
